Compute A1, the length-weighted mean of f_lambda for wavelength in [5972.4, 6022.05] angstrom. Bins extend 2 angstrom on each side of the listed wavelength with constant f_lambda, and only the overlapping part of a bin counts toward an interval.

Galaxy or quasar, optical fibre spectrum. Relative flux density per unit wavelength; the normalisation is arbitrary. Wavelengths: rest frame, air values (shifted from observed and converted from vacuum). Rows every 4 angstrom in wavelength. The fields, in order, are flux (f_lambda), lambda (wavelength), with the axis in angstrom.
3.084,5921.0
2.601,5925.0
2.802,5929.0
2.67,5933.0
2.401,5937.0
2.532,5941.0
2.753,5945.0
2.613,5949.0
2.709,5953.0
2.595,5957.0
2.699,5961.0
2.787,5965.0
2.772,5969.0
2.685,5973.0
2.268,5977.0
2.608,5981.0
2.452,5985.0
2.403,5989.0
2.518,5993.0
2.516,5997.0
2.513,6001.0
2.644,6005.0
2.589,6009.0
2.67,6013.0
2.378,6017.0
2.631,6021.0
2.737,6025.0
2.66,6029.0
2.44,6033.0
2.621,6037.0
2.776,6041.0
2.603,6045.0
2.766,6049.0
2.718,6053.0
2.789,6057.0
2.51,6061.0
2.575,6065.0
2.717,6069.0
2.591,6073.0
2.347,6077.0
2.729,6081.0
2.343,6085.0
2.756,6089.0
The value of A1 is 2.52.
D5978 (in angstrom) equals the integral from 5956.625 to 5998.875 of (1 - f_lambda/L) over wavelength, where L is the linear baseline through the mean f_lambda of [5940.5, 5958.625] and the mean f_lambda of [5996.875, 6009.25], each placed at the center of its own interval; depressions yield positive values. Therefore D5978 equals 0.6 angstrom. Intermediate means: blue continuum 2.65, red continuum 2.57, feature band 2.57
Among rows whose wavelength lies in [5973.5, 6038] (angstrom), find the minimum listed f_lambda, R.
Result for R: 2.268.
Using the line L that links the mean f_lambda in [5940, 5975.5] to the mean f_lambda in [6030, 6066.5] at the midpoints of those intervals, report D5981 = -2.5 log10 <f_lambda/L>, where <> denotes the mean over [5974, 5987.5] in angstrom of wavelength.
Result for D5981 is 0.090 mag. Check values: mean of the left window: 2.68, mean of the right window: 2.65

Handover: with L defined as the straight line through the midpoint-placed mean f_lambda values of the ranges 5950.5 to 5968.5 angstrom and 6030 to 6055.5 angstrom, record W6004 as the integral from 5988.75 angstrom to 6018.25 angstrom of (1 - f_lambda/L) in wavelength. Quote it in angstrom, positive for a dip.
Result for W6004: 1.5 angstrom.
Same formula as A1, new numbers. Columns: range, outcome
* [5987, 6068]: 2.6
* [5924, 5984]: 2.63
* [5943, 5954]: 2.69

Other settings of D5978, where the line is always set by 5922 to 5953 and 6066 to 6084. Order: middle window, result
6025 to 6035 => 0.06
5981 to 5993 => 0.68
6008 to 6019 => 0.29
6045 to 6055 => -0.47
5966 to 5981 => 0.20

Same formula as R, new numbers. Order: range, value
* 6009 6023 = 2.378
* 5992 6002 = 2.513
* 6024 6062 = 2.44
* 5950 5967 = 2.595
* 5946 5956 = 2.613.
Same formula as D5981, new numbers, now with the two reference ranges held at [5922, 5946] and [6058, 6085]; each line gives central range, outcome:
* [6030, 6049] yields -0.02 mag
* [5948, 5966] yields -0.02 mag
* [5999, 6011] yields 0.01 mag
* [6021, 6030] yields -0.04 mag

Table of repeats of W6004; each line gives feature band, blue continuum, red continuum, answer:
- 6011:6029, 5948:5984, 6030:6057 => 0.3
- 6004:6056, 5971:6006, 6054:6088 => -1.8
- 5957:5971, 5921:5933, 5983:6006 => -0.6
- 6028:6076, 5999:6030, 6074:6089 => -1.6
